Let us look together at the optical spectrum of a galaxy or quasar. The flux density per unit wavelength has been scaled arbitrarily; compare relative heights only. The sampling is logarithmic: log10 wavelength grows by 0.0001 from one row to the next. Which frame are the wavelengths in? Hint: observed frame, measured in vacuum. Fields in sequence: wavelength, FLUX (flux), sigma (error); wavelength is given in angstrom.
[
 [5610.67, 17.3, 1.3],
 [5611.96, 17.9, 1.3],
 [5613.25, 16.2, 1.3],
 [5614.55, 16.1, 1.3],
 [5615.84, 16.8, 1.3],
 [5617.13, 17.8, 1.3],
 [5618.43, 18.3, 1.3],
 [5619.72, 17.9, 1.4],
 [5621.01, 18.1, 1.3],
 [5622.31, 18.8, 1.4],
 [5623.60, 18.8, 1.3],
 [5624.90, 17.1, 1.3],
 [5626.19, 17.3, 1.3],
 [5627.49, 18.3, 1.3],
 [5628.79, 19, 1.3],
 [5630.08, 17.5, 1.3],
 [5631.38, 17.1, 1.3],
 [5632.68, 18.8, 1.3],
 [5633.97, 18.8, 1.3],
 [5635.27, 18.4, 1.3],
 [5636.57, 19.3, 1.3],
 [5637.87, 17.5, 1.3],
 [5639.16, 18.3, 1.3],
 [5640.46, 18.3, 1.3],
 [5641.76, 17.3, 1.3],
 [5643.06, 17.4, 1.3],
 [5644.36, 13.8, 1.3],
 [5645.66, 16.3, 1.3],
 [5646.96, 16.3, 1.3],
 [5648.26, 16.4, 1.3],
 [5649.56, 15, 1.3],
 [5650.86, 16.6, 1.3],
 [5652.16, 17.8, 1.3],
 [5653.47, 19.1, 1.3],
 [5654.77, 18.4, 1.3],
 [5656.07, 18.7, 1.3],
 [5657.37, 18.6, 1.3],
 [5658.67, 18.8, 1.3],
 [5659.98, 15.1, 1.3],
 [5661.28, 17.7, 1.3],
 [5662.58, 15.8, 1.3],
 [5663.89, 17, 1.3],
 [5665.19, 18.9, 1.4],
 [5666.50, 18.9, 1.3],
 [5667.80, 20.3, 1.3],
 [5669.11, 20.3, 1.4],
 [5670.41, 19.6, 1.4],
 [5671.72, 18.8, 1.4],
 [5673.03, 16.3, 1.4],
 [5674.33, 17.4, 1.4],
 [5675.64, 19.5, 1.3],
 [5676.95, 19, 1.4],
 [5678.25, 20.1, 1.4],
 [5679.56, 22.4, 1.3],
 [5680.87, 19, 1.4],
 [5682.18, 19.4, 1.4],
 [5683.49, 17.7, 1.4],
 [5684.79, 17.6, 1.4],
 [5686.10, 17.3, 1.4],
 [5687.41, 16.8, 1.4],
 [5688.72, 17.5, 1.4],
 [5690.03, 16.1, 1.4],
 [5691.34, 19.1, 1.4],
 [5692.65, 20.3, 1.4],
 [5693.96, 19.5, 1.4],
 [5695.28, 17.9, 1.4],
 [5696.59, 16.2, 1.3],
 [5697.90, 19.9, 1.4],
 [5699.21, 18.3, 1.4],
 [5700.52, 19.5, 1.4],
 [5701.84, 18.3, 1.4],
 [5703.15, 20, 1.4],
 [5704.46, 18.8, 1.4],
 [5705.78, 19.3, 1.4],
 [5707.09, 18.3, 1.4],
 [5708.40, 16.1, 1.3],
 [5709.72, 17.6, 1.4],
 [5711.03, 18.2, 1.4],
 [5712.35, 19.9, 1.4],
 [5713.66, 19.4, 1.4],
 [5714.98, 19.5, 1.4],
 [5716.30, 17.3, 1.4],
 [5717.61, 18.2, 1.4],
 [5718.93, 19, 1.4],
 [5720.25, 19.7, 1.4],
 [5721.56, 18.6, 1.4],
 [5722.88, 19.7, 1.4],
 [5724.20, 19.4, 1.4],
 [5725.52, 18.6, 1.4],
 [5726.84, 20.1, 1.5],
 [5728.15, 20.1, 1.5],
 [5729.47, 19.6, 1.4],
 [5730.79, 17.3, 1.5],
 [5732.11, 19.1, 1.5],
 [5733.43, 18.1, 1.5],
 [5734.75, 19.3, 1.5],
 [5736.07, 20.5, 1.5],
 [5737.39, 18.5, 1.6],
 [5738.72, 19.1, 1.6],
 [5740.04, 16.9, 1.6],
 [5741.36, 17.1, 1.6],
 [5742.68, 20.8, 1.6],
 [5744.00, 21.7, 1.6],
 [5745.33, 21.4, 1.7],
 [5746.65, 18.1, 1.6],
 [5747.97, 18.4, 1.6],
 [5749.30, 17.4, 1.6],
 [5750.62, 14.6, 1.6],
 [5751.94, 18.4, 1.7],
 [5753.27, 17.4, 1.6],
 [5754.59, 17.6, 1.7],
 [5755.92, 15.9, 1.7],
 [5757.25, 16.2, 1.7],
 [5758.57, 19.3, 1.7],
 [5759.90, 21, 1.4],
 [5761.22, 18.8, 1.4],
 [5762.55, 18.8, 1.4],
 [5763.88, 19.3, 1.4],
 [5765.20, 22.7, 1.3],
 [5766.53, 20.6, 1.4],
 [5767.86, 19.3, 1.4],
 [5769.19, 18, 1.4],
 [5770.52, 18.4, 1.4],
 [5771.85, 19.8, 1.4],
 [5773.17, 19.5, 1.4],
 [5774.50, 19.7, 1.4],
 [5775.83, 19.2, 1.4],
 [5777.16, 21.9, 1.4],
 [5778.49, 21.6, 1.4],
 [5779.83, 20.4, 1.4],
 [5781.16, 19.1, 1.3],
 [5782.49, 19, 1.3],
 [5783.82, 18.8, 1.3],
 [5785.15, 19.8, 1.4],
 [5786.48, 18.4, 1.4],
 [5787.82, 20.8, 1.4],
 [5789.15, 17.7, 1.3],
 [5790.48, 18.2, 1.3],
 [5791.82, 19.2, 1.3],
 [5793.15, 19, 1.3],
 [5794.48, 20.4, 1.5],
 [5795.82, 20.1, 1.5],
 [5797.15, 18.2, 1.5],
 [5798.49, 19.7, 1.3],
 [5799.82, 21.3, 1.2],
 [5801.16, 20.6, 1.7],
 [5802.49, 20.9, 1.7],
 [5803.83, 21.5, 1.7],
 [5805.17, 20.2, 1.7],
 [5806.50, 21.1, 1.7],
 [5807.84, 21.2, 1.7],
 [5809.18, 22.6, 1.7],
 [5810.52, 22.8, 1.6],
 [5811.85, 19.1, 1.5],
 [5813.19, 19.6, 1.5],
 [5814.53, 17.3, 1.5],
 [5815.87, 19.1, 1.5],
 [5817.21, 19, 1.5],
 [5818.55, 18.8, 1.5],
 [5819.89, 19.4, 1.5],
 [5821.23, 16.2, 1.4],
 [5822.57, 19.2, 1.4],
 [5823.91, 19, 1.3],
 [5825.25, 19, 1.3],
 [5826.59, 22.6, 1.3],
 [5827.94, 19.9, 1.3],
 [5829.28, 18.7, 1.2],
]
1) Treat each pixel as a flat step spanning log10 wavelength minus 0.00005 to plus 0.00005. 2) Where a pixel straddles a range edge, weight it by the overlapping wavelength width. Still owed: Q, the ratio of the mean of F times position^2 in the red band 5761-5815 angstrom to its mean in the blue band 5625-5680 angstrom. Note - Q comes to 1.2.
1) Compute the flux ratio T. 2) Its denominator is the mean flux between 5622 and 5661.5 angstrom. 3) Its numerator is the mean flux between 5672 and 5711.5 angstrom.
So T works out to 1.05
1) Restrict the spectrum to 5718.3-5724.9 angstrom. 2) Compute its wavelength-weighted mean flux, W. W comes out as 19.3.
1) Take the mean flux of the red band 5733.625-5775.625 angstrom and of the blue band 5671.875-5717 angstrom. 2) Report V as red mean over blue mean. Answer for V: 1.02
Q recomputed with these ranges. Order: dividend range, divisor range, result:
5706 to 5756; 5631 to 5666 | 1.10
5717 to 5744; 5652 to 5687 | 1.05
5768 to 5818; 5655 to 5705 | 1.11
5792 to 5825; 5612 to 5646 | 1.19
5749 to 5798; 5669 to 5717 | 1.05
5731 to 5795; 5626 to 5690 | 1.10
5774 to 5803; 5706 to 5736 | 1.07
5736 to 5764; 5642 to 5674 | 1.08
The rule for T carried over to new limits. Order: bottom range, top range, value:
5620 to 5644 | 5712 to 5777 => 1.05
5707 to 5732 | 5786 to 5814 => 1.07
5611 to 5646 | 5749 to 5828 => 1.10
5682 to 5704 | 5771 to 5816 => 1.09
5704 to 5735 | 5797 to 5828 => 1.06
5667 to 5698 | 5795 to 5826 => 1.06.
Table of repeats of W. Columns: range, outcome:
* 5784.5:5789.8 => 19.2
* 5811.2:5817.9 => 18.8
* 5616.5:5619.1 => 18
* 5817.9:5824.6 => 18.5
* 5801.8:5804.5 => 21.2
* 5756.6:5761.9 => 18.8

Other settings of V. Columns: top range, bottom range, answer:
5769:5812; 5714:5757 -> 1.07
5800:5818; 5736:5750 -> 1.07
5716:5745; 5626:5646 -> 1.08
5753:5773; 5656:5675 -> 1.04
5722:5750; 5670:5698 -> 1.03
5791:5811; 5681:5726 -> 1.11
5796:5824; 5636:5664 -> 1.15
